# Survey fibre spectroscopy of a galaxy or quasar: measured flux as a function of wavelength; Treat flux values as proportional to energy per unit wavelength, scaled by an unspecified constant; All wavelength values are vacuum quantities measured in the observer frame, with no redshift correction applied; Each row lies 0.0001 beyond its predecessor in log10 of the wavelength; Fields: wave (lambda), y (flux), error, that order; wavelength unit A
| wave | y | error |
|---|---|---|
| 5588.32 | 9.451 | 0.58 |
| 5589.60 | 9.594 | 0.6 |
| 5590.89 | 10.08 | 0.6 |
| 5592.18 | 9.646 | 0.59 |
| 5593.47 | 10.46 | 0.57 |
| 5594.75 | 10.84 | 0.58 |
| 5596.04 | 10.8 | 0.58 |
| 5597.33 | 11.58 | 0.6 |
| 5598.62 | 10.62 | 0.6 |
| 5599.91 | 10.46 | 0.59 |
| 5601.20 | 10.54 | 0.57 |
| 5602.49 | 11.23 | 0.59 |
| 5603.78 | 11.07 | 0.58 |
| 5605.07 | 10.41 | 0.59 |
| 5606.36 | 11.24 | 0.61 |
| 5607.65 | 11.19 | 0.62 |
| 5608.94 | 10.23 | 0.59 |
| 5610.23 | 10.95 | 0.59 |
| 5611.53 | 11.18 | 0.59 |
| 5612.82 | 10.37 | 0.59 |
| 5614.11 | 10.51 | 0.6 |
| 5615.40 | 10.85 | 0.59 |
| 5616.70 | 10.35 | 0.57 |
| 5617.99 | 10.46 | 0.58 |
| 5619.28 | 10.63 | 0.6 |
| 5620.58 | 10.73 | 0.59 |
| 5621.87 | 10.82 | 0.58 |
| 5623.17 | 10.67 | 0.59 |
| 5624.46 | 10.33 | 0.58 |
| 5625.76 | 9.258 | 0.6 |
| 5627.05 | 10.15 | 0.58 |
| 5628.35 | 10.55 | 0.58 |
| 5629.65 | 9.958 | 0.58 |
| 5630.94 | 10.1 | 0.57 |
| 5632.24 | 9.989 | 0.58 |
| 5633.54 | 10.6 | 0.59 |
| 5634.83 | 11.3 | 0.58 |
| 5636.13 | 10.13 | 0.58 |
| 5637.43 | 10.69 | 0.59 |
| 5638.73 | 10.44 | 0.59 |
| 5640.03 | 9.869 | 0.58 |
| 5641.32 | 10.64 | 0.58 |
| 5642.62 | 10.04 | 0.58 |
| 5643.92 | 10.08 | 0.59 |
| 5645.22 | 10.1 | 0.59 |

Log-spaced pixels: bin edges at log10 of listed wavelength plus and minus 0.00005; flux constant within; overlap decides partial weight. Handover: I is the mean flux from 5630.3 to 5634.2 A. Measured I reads 10.2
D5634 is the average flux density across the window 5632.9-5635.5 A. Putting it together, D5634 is 11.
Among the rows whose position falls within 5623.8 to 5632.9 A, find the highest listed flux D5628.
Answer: 10.55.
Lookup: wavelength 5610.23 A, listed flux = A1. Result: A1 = 10.95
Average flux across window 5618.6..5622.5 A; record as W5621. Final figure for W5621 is 10.7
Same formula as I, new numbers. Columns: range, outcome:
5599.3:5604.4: 10.8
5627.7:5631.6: 10.2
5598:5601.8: 10.5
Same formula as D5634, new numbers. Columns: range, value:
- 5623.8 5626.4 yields 9.8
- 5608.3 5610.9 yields 10.6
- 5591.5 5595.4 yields 10.3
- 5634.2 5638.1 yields 10.7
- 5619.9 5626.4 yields 10.4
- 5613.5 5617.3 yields 10.6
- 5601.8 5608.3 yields 11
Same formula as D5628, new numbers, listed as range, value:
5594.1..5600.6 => 11.58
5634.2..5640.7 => 11.3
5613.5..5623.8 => 10.85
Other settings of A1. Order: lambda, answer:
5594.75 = 10.84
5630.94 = 10.1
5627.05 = 10.15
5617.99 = 10.46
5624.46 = 10.33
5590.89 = 10.08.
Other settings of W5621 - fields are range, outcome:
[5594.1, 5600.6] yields 10.9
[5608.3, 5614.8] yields 10.7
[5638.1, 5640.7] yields 10.2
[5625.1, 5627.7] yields 9.7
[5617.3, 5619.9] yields 10.6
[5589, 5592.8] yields 9.76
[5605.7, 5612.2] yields 11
